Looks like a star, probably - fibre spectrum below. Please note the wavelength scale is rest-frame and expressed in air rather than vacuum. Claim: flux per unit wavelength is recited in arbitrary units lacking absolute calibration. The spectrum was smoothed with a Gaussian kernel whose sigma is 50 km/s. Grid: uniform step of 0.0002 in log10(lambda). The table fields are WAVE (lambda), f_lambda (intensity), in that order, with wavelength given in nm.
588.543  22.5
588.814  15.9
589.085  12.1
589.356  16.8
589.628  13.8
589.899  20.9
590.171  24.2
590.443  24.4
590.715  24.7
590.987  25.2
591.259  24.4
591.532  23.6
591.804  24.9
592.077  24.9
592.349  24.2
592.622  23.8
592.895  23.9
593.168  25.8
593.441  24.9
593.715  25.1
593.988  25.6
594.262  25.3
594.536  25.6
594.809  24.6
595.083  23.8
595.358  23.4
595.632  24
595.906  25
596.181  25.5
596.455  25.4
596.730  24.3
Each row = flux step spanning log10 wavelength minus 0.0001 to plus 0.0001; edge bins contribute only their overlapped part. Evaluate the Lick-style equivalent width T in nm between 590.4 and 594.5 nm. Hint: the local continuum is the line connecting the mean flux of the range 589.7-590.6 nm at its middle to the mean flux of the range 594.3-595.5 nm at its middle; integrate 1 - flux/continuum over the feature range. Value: -0.23 nm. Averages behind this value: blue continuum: 22.5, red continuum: 24.4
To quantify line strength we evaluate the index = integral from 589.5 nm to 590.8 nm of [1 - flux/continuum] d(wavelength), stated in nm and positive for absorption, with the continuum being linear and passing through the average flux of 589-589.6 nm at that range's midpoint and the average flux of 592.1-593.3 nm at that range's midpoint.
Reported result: -0.332 nm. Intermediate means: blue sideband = 14.5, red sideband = 24.5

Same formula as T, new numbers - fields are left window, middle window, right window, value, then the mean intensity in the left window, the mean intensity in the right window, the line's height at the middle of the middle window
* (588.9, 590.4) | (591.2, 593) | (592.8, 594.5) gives -0.16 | 17.9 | 25.2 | 22.4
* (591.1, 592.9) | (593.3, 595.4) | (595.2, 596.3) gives -0.04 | 24.3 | 24.4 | 24.4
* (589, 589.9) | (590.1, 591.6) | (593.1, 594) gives -0.46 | 15.4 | 25.3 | 18.8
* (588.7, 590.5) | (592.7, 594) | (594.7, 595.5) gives -0.17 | 18.1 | 23.9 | 22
